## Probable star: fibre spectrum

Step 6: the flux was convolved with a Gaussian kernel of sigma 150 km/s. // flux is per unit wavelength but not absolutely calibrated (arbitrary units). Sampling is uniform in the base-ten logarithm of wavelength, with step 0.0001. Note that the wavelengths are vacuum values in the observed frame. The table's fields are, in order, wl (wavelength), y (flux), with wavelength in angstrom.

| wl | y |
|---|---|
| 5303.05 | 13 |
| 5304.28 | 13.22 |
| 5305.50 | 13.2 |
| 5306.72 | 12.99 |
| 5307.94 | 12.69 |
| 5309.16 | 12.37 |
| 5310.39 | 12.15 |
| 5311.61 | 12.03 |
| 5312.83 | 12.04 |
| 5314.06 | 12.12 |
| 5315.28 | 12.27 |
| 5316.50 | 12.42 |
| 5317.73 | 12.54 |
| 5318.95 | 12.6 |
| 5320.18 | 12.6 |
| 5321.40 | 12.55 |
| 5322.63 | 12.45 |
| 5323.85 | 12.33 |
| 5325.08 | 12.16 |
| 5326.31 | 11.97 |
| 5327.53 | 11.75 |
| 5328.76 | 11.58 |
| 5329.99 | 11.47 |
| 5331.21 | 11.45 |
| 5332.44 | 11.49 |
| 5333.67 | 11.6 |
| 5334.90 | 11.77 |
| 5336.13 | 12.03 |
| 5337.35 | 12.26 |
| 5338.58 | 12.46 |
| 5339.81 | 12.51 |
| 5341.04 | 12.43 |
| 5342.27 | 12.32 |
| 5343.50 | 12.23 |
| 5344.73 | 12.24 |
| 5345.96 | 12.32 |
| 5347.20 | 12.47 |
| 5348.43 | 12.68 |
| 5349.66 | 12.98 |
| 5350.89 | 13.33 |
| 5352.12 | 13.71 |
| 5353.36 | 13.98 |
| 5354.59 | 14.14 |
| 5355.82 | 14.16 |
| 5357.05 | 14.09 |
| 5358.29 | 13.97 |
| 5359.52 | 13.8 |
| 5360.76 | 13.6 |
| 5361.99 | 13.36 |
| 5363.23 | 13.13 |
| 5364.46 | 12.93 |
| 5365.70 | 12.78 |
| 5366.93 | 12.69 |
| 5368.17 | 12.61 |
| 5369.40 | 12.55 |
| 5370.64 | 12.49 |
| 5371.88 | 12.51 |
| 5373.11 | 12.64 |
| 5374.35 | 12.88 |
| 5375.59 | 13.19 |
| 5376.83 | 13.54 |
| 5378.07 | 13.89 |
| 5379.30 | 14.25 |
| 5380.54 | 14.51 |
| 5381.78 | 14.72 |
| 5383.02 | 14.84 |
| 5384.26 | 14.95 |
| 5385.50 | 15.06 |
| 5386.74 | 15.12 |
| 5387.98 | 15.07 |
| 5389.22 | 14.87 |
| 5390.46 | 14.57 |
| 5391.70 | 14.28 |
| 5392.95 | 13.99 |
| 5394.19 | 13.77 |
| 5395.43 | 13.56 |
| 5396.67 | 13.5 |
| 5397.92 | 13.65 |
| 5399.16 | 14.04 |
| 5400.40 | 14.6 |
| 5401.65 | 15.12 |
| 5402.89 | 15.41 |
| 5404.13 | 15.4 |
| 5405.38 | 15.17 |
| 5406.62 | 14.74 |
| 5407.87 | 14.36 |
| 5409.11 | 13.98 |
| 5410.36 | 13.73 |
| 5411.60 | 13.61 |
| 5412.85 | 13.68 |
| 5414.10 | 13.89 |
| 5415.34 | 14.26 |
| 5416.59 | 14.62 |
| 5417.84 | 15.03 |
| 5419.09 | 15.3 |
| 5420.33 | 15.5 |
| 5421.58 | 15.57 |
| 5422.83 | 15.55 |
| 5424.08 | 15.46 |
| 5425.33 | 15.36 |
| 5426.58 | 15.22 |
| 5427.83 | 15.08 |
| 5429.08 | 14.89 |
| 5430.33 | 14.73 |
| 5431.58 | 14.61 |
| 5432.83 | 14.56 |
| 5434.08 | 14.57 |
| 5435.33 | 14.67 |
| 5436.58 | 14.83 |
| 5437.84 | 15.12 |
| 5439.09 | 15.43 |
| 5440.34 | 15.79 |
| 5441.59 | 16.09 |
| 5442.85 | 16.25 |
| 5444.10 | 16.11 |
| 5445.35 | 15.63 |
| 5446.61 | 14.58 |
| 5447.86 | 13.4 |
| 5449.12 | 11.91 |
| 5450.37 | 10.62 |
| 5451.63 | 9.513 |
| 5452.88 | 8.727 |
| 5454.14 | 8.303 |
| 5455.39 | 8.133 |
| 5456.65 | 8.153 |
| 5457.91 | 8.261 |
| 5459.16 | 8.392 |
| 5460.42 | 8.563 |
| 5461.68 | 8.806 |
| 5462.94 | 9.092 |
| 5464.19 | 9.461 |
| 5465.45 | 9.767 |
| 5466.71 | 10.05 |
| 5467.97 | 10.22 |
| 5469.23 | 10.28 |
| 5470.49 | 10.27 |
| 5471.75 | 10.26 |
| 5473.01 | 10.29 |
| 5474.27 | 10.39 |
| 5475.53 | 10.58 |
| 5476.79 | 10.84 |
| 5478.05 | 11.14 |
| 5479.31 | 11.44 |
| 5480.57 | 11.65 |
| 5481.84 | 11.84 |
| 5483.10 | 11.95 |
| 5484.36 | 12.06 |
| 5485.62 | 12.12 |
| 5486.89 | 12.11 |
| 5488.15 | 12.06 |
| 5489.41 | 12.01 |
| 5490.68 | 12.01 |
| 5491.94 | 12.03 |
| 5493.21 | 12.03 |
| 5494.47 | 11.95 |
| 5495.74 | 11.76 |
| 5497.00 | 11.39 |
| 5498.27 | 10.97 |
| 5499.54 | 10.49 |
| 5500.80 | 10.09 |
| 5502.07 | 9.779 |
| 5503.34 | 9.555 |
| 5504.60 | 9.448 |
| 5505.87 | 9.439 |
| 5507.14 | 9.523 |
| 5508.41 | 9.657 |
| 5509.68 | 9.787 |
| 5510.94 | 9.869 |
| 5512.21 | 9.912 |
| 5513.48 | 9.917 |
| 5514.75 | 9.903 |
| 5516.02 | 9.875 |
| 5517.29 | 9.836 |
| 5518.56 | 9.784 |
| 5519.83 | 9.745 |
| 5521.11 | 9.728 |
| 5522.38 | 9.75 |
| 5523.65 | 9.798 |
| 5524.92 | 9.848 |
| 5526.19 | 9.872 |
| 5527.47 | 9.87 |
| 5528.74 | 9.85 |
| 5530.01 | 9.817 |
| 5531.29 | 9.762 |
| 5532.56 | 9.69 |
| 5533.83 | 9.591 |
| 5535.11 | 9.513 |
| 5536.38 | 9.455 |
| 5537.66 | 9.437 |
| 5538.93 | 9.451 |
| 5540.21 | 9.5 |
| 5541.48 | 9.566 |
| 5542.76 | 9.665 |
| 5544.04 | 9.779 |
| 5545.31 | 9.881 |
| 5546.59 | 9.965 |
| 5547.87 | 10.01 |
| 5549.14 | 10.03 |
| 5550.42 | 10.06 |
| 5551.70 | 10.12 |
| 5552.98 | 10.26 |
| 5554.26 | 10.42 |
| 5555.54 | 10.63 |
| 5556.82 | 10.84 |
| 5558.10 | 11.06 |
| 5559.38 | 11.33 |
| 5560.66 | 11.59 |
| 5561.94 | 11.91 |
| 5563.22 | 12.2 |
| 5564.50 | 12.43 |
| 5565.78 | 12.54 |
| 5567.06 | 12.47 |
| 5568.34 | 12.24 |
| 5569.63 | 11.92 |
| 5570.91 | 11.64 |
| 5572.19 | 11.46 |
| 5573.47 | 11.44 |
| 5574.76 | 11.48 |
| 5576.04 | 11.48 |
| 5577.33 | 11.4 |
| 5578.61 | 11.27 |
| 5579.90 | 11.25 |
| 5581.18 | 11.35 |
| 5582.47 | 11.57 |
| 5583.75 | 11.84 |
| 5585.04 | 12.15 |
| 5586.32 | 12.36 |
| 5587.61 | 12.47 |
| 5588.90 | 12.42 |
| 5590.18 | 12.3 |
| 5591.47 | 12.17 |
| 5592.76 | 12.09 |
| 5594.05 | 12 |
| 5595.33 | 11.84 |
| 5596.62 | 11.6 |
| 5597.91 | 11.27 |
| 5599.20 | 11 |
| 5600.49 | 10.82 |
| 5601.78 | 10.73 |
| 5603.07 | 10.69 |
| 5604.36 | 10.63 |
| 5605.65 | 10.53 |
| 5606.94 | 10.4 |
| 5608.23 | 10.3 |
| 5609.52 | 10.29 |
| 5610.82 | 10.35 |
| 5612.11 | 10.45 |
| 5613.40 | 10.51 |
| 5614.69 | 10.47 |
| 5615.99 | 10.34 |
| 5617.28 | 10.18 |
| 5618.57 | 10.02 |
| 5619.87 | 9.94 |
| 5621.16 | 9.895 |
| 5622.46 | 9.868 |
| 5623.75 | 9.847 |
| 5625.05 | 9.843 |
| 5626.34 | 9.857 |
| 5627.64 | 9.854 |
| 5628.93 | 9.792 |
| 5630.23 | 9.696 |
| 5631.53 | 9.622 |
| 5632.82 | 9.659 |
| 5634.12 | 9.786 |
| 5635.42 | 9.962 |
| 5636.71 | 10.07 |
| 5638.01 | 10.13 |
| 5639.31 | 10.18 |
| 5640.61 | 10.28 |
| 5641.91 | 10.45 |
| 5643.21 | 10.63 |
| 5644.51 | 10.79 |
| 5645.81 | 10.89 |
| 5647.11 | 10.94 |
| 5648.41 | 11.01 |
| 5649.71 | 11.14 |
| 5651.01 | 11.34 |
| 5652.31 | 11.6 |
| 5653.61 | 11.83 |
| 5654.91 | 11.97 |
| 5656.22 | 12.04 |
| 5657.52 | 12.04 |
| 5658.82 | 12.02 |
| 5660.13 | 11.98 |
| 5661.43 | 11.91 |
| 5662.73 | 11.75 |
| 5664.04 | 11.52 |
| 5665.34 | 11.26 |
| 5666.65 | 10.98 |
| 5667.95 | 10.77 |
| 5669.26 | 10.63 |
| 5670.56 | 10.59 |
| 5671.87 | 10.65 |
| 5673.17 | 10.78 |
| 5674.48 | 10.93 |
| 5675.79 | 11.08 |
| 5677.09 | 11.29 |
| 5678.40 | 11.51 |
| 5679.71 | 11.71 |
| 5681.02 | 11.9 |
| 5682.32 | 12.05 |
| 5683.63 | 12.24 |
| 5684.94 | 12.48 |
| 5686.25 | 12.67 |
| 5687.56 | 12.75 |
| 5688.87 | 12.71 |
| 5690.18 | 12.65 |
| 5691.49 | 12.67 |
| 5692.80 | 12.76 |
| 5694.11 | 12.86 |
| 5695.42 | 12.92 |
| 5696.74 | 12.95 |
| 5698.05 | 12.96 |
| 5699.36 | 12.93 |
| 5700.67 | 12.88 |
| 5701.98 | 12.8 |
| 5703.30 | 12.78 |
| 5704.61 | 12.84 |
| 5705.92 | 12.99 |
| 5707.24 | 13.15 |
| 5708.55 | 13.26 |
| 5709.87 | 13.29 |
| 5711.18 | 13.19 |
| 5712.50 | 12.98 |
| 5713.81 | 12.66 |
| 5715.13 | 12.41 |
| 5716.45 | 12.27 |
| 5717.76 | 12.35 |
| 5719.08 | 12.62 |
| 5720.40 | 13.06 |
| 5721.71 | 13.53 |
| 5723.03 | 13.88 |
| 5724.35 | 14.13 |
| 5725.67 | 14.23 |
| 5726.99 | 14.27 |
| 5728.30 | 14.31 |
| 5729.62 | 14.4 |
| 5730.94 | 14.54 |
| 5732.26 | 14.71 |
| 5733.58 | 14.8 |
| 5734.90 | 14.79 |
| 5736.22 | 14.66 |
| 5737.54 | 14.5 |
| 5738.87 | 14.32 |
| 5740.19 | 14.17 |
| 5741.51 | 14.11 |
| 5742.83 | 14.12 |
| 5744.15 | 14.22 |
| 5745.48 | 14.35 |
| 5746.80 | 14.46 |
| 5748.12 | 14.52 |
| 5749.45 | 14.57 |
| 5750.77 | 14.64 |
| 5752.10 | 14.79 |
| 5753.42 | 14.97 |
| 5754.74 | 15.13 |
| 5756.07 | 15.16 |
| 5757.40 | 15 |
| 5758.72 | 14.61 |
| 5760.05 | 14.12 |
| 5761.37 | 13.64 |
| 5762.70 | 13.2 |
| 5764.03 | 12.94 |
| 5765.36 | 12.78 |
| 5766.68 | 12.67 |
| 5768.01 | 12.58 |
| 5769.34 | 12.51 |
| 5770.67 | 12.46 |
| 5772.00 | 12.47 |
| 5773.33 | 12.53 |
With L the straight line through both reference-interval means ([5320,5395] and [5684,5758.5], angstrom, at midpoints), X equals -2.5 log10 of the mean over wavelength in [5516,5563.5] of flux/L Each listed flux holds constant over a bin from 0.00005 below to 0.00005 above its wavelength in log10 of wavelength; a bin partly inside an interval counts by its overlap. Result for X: 0.31 mag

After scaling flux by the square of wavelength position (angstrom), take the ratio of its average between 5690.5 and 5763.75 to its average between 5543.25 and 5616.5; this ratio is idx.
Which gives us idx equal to 1.29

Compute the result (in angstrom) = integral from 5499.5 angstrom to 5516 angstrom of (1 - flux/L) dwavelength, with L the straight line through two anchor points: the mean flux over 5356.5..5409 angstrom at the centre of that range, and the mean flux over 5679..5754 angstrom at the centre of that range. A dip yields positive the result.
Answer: 4.8 angstrom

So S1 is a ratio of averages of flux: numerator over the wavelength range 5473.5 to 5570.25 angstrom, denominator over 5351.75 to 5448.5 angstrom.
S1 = 0.74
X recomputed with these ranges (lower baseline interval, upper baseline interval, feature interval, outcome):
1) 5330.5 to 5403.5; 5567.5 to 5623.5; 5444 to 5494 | 0.148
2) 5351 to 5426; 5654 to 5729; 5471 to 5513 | 0.234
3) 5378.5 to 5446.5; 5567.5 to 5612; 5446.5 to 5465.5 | 0.408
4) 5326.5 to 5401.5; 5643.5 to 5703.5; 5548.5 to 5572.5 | 0.094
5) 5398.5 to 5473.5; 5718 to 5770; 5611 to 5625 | 0.324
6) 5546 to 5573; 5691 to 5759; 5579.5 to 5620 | 0.063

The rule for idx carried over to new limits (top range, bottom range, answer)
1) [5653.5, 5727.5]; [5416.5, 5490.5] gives 1.09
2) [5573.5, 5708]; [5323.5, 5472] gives 0.94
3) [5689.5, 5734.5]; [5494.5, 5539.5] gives 1.44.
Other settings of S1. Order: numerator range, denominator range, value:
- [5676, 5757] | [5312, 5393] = 1.03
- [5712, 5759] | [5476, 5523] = 1.31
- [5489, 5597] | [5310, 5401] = 0.82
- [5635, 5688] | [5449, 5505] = 1.08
